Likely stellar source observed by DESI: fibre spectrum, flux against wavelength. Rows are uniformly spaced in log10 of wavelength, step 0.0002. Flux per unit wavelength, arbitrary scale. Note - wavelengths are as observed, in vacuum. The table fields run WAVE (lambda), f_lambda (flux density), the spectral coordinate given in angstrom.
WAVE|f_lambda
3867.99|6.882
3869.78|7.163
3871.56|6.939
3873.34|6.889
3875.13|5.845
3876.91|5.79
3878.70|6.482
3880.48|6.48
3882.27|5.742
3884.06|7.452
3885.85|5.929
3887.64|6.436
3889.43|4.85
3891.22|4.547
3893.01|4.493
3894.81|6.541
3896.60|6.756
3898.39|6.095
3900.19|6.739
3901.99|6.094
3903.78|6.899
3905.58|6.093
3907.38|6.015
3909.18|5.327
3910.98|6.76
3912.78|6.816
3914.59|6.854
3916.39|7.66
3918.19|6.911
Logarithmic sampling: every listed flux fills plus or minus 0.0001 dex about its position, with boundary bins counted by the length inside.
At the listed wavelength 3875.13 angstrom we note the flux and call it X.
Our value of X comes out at 5.845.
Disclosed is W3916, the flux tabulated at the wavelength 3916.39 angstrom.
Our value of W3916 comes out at 7.66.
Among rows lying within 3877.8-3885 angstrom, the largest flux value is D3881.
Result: 7.452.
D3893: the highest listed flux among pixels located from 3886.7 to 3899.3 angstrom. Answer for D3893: 6.756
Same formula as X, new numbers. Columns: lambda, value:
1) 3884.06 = 7.452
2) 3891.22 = 4.547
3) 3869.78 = 7.163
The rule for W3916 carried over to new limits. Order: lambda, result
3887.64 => 6.436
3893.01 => 4.493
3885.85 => 5.929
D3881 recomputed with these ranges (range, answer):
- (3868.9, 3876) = 7.163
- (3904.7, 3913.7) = 6.816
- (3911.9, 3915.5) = 6.854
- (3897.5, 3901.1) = 6.739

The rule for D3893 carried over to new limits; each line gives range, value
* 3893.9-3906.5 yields 6.899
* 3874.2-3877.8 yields 5.845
